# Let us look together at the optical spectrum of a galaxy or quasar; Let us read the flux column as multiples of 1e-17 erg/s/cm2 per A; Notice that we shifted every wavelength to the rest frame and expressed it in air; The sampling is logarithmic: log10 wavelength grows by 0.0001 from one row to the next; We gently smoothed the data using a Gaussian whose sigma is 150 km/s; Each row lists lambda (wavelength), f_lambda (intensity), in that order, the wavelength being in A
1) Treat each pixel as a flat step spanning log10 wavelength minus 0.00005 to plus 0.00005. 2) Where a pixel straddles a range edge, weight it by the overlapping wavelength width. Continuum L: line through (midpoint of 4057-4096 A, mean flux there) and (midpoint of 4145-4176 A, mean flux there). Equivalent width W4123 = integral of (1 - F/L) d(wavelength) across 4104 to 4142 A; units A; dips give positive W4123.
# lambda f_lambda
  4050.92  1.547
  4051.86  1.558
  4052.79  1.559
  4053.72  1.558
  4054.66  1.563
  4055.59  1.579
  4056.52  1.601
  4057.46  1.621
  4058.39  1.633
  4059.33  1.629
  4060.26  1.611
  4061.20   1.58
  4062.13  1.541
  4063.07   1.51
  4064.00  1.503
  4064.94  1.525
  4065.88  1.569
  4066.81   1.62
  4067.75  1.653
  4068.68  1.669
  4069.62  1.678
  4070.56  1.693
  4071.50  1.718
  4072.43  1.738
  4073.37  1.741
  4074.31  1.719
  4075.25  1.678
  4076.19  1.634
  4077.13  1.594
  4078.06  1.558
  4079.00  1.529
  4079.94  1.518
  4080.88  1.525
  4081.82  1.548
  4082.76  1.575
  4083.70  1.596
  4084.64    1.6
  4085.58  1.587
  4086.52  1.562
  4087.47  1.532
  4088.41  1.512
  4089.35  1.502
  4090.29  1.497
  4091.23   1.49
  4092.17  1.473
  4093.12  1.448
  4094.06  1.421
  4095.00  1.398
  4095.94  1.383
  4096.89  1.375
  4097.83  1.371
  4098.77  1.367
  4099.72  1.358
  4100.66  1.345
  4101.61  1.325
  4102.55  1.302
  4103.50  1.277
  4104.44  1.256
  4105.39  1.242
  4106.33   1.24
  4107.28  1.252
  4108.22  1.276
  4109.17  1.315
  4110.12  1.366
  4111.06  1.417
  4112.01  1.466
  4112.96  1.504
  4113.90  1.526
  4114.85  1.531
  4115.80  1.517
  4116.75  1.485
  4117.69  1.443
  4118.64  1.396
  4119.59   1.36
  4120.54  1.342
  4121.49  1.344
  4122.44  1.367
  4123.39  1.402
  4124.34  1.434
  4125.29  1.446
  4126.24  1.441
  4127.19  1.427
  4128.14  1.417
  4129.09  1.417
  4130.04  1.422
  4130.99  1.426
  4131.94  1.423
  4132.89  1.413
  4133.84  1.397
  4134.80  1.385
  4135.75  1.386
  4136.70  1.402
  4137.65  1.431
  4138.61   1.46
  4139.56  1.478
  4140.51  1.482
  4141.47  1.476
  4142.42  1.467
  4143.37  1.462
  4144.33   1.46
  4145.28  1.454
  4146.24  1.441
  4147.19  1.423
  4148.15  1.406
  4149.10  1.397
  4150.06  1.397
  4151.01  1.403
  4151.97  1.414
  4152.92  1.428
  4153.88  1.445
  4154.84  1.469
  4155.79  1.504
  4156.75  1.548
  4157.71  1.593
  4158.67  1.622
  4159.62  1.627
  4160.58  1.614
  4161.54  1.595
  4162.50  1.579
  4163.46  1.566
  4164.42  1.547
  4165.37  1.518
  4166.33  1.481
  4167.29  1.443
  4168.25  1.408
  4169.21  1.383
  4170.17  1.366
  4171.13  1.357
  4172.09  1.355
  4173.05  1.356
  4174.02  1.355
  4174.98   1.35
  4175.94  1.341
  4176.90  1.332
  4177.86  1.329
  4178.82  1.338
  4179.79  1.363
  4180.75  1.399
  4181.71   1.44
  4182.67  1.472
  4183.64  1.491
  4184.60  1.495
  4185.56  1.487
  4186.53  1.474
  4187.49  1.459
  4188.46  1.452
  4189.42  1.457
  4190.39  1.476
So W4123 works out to 2.7 A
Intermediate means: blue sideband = 1.58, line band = 1.41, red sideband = 1.46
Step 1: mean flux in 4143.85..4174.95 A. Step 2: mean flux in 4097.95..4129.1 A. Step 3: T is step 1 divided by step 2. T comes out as 1.06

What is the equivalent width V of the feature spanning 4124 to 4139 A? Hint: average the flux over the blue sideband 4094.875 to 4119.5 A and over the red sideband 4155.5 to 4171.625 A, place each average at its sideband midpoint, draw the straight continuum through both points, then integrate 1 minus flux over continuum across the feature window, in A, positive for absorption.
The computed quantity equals 0.1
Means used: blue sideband 1.37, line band 1.42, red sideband 1.51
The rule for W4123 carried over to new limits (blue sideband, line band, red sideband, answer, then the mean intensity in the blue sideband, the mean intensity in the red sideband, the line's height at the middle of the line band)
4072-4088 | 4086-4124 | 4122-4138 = 2.70 A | 1.6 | 1.41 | 1.51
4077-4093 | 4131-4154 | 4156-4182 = 0.76 A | 1.54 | 1.45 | 1.48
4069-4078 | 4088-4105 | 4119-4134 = 1.84 A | 1.68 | 1.41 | 1.56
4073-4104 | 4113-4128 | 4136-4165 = 0.58 A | 1.49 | 1.49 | 1.49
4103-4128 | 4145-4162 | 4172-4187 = -1.14 A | 1.39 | 1.4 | 1.39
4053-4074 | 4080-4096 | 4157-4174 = 0.74 A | 1.62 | 1.49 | 1.59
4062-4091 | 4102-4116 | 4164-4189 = 1.57 A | 1.59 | 1.42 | 1.54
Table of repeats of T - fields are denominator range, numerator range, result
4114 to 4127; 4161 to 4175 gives 1.01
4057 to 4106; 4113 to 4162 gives 0.95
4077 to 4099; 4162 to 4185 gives 0.95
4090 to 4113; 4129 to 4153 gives 1.05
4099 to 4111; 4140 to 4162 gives 1.14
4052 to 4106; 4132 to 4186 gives 0.95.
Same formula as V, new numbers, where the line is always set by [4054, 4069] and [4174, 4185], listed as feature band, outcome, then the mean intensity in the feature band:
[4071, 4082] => -0.5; 1.63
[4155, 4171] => -1.1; 1.52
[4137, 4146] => 0.0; 1.46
